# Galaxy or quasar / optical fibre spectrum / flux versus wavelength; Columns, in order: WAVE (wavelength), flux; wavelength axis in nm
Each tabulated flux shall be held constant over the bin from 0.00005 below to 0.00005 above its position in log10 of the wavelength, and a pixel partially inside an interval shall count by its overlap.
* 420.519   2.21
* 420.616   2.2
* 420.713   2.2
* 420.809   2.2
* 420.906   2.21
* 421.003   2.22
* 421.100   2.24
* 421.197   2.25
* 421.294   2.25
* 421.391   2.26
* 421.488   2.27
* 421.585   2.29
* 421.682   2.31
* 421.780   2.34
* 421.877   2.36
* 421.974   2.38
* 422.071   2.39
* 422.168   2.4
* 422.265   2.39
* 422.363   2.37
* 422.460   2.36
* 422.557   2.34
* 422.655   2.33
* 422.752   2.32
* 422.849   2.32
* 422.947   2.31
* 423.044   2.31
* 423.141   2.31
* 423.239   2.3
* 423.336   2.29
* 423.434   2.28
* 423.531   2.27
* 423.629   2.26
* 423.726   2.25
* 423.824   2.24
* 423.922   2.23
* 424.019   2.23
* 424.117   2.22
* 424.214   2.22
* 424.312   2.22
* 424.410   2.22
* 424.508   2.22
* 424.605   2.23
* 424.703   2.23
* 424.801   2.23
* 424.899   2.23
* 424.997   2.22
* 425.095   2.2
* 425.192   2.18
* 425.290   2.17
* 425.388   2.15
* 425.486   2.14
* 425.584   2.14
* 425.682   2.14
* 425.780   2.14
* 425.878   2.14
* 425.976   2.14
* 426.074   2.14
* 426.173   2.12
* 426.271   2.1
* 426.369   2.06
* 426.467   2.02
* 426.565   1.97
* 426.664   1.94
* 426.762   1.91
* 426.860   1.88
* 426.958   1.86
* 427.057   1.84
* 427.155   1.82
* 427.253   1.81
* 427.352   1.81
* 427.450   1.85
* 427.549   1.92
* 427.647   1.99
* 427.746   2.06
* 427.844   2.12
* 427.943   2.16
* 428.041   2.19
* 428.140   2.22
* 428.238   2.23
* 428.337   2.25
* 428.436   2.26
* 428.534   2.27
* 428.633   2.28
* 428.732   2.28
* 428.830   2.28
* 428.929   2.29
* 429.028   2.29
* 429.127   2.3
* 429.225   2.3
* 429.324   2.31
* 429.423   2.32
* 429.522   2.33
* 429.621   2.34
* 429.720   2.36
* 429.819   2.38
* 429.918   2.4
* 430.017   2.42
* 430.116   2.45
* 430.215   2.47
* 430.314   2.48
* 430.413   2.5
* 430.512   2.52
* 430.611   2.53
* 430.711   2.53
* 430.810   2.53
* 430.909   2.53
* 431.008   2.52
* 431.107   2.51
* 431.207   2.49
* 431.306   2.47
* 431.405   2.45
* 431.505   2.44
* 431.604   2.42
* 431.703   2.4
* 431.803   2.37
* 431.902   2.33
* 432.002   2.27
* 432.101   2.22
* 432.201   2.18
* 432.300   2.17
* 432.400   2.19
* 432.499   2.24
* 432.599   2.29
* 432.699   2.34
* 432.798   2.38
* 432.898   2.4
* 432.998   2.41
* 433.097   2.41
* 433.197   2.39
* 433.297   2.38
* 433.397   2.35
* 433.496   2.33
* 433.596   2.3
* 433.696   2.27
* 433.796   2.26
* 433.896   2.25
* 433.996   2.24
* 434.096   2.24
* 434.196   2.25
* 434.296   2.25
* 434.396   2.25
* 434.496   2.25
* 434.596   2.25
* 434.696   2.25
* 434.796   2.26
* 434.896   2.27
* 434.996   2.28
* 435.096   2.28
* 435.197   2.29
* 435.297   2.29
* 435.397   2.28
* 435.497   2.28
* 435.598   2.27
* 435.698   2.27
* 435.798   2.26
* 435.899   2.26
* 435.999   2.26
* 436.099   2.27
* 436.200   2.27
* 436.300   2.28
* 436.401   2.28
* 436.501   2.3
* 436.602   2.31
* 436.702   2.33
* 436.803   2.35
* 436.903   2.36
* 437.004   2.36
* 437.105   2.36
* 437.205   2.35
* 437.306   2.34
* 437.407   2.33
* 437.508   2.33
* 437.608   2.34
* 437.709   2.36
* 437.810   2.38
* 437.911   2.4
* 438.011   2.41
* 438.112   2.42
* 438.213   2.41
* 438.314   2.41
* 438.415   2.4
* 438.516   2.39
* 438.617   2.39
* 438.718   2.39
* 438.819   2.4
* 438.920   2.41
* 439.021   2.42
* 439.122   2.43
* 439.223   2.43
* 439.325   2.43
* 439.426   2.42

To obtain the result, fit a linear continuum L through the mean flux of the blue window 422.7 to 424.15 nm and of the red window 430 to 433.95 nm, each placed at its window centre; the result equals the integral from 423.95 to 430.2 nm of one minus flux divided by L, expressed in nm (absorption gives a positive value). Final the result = 0.431 nm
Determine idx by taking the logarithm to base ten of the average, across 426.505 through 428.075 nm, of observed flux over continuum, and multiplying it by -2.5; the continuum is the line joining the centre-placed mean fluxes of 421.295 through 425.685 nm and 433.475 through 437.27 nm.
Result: 0.17 mag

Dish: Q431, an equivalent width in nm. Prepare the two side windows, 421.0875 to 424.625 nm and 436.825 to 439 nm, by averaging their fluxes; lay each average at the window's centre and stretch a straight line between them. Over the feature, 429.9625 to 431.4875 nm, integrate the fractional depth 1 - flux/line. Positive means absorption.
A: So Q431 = -0.101 nm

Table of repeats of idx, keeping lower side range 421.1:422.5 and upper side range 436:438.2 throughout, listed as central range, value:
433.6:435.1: 0.04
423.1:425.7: 0.05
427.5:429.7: 0.05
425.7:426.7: 0.12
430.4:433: -0.03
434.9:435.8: 0.03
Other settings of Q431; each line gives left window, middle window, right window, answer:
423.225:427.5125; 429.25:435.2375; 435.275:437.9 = -0.31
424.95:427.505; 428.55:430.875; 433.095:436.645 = -0.27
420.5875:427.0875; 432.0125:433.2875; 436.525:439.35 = 0.01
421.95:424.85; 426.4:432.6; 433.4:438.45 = 0.13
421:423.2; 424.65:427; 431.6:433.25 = 0.22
